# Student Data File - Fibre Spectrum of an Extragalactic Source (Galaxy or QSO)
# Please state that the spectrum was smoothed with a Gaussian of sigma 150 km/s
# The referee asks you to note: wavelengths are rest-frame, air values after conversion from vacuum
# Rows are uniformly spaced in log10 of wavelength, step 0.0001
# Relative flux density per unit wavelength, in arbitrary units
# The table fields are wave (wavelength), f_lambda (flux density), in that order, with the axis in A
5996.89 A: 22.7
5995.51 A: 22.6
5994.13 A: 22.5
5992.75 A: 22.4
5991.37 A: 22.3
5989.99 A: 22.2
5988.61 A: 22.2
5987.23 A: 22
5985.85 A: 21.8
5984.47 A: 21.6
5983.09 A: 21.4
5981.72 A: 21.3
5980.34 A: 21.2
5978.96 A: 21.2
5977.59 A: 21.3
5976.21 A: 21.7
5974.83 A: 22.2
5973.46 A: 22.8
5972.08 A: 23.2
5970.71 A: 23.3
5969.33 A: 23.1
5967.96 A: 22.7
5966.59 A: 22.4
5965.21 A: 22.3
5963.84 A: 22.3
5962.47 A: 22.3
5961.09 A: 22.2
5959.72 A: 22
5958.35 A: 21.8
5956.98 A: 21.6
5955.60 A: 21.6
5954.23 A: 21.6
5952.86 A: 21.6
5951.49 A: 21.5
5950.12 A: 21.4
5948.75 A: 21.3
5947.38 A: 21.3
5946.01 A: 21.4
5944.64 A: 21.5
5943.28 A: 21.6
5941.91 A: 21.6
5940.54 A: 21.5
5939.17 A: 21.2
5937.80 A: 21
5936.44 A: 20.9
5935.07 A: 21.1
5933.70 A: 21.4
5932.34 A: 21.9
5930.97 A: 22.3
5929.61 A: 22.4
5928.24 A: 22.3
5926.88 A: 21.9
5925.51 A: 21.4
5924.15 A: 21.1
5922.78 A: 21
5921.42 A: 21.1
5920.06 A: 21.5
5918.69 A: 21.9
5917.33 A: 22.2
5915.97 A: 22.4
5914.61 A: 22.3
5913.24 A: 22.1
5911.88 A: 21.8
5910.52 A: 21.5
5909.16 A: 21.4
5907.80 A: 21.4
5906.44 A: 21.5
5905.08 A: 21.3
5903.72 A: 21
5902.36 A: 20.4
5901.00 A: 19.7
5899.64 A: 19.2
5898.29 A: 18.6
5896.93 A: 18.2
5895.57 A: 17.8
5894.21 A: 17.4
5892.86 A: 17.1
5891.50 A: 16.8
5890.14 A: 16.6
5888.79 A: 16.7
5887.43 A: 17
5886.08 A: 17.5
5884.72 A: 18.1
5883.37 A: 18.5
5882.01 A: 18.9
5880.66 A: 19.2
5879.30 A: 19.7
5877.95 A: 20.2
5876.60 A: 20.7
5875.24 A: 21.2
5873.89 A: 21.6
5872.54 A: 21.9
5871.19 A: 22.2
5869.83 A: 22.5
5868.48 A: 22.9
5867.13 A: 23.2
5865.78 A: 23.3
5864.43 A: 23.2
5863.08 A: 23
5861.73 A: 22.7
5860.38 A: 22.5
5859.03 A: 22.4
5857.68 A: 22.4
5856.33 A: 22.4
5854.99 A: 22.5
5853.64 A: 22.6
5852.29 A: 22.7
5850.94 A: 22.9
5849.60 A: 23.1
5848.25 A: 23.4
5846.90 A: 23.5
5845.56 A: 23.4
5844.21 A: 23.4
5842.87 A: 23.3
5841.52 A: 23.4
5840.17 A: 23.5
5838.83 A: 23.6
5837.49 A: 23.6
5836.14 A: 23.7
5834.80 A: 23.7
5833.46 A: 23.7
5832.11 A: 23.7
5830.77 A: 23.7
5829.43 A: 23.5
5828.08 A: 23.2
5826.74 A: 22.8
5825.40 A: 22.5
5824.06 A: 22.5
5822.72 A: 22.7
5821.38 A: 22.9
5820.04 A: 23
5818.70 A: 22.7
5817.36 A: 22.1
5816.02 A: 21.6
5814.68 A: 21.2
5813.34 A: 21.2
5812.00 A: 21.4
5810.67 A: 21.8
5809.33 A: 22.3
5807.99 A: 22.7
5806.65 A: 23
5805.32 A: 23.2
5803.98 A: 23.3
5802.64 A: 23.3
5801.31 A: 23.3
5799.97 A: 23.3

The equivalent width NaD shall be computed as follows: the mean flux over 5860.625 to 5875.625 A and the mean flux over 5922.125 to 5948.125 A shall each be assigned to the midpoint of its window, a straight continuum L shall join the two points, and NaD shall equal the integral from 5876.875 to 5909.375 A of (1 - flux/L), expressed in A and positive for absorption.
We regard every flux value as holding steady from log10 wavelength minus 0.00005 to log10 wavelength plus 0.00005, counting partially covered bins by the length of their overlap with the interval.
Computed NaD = 4.8 A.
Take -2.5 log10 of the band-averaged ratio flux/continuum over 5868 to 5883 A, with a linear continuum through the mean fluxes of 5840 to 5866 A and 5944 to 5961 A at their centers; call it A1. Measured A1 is 0.087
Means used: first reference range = 23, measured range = 20.9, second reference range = 21.6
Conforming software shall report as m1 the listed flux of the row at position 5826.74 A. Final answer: 22.8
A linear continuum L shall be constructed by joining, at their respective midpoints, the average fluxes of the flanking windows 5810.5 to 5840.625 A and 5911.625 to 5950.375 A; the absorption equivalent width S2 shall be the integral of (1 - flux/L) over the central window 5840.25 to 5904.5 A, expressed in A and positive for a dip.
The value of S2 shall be 4.1 A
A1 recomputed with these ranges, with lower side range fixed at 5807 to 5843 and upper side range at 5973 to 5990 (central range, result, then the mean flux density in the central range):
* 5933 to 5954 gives 0.03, 21.4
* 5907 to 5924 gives 0.02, 21.7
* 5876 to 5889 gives 0.20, 18.7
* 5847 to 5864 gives -0.01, 22.7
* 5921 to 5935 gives 0.02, 21.7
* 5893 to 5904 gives 0.18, 18.9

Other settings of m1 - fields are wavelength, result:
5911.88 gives 21.8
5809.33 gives 22.3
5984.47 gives 21.6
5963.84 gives 22.3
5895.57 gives 17.8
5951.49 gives 21.5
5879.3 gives 19.7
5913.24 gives 22.1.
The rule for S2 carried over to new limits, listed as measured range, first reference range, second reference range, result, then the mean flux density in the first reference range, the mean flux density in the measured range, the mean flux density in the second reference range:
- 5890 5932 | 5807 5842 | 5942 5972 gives 3.05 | 22.8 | 20.6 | 22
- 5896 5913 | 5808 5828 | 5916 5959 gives 0.97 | 22.2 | 20.5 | 21.6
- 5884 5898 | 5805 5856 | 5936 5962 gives 3.05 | 22.9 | 17.4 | 21.5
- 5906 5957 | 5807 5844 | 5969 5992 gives 1.56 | 22.8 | 21.6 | 22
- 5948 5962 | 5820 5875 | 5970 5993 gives 0.33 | 23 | 21.7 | 22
